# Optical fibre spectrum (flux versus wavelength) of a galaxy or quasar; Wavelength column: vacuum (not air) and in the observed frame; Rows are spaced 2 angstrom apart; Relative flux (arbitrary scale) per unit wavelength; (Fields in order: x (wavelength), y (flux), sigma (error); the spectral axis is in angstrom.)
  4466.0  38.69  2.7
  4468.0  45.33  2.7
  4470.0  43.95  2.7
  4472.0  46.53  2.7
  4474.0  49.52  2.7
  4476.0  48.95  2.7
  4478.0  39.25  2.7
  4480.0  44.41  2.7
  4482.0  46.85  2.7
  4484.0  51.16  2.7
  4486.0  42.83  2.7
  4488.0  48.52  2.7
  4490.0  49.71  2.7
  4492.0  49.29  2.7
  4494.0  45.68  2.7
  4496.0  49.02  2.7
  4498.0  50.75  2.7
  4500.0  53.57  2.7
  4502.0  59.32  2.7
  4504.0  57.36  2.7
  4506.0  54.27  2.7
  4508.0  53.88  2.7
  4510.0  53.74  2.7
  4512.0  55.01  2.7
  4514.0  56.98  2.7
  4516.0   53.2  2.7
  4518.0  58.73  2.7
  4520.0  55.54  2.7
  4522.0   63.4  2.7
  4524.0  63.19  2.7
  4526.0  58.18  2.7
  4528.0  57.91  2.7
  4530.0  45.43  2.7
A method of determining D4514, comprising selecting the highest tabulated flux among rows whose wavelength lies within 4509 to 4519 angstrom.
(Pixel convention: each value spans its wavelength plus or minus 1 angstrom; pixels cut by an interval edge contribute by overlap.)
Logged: 58.73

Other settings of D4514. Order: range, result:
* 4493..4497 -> 49.02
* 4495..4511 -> 59.32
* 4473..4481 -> 49.52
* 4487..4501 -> 53.57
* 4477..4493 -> 51.16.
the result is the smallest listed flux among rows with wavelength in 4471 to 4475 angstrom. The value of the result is 46.53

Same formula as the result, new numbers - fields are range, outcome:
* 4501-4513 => 53.74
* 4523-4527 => 58.18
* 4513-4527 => 53.2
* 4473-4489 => 39.25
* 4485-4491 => 42.83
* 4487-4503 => 45.68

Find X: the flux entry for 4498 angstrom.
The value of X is 50.75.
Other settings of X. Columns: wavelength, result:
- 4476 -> 48.95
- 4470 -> 43.95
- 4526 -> 58.18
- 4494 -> 45.68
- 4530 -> 45.43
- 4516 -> 53.2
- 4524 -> 63.19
